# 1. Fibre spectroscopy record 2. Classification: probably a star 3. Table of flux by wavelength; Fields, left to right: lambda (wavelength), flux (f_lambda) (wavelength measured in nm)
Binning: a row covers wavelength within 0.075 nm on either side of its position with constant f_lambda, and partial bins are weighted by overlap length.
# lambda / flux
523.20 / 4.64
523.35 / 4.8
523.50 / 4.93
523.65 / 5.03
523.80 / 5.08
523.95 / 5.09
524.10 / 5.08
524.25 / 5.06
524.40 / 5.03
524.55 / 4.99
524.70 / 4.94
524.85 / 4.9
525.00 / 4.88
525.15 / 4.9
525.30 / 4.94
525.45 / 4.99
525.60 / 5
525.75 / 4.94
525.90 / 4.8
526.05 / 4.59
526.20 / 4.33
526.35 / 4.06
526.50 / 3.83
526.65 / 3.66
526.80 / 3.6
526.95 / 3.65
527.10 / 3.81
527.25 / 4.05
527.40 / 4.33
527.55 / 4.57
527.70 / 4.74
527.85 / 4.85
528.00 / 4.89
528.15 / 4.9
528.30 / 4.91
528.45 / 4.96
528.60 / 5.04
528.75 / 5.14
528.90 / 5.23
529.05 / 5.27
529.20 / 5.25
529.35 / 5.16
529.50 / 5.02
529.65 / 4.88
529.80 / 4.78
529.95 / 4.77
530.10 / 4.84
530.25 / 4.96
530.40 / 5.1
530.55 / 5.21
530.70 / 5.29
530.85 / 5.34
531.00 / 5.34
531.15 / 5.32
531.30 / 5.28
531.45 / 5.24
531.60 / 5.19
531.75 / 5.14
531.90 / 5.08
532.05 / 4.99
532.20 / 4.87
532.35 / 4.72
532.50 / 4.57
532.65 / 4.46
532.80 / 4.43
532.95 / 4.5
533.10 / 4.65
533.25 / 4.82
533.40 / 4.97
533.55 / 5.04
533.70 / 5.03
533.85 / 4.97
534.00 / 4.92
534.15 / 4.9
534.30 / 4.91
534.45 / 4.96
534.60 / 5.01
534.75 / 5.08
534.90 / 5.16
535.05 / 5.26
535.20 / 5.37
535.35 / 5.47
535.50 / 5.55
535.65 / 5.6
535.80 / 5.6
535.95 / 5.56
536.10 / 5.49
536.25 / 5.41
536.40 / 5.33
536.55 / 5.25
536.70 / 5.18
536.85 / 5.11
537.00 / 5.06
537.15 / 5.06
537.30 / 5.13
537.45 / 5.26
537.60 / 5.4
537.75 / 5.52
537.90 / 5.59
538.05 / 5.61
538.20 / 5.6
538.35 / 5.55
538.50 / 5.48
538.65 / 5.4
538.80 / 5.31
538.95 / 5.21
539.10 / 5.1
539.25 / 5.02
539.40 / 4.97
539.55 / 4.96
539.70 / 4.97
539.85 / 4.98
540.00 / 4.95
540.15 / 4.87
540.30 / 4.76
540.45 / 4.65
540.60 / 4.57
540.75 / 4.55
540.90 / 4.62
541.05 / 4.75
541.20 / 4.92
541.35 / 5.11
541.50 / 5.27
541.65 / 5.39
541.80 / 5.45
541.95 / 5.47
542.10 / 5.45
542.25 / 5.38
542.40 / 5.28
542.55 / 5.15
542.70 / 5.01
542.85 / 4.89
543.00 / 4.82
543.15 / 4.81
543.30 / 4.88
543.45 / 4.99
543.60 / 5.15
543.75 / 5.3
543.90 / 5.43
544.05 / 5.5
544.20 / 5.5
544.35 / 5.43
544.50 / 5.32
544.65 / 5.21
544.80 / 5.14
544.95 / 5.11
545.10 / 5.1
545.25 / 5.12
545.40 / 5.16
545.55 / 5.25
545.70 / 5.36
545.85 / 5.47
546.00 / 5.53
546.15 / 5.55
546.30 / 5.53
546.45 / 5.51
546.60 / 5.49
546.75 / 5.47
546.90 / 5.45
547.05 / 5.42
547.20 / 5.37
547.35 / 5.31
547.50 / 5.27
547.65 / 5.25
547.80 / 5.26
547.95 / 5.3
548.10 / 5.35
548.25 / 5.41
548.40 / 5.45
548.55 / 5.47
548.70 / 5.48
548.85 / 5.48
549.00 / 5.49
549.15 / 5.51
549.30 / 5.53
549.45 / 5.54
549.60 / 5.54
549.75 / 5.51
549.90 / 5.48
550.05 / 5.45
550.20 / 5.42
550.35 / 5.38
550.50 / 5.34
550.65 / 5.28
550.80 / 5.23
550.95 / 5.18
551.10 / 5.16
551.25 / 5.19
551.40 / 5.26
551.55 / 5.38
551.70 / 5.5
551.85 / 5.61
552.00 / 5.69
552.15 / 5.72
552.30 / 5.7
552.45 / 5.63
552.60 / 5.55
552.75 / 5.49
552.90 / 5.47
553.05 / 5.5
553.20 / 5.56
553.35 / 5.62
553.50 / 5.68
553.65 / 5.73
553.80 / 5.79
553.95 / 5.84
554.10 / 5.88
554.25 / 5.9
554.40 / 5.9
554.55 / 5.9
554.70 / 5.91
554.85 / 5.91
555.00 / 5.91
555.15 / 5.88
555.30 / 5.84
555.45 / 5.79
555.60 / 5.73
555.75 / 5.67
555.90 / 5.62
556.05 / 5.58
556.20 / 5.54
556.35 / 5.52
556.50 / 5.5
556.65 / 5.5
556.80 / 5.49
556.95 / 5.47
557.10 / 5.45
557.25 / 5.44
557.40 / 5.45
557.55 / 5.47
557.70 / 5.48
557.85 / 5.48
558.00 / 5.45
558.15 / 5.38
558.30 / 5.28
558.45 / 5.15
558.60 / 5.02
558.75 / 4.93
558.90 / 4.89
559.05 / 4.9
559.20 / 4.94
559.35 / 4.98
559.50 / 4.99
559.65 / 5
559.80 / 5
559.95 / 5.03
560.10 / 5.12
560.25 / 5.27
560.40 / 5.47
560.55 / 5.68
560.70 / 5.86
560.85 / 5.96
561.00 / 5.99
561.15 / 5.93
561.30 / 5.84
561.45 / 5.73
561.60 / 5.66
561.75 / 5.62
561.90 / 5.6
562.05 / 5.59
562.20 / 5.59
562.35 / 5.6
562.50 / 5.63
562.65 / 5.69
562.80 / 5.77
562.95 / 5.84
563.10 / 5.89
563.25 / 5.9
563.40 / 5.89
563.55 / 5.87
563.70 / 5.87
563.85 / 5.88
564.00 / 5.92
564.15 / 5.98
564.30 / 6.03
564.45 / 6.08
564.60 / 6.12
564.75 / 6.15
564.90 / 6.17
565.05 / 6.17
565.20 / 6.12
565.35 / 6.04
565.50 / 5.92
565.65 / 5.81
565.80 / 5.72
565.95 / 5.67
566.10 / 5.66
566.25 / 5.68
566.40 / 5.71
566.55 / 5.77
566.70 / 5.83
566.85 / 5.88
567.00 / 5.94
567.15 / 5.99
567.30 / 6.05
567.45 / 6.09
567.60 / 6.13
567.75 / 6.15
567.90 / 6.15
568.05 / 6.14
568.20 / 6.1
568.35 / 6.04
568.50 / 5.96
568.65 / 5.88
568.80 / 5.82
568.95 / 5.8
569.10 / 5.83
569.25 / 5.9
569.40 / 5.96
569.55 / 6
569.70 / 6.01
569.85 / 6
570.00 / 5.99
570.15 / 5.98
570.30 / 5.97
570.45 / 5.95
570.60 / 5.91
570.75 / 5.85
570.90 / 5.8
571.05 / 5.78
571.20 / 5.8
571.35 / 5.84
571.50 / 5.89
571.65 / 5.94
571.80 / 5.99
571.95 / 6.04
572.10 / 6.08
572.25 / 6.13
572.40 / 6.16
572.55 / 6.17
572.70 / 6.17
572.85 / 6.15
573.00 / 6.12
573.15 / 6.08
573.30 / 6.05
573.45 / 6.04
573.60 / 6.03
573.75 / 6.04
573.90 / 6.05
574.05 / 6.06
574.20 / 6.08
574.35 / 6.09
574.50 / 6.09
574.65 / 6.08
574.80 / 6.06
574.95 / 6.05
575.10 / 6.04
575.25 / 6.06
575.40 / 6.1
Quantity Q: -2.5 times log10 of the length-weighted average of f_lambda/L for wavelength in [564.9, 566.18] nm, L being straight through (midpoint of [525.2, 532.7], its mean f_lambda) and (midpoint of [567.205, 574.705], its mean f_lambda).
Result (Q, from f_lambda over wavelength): -0.01 mag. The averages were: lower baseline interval 4.8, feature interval 5.9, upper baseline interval 6.01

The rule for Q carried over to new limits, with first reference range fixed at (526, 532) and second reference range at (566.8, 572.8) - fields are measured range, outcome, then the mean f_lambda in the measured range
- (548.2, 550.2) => -0.02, 5.49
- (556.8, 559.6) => 0.08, 5.24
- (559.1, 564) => 0.03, 5.59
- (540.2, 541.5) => 0.08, 4.77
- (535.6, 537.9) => -0.07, 5.34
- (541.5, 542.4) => -0.05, 5.4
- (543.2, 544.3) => 0.00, 5.24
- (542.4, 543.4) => 0.05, 4.95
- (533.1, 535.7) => -0.03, 5.1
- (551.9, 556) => -0.04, 5.73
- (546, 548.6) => -0.02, 5.41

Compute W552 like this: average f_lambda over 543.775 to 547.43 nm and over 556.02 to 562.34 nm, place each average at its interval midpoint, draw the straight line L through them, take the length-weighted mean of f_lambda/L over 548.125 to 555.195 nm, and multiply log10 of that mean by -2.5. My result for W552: -0.03 mag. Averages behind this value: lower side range 5.36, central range 5.56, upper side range 5.41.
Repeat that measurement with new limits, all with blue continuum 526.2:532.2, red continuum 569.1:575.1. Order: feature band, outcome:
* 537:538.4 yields -0.07 mag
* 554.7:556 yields -0.05 mag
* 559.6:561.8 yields 0.03 mag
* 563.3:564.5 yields -0.03 mag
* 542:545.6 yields 0.01 mag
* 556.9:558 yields 0.03 mag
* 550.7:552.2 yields 0.01 mag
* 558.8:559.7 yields 0.14 mag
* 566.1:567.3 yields 0.00 mag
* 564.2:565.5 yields -0.05 mag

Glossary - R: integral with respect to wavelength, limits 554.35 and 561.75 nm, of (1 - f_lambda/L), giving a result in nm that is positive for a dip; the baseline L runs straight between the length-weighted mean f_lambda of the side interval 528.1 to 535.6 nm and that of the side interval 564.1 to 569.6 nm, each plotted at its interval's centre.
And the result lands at 0.304 nm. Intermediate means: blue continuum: 5.03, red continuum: 5.96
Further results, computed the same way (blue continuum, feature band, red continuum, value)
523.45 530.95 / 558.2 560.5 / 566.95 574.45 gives 0.25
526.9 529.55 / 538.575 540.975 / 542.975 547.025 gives 0.09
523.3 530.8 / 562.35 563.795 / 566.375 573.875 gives 0.00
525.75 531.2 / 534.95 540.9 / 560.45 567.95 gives -0.21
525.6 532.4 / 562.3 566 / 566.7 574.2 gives -0.06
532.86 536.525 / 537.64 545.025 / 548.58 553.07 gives 0.17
